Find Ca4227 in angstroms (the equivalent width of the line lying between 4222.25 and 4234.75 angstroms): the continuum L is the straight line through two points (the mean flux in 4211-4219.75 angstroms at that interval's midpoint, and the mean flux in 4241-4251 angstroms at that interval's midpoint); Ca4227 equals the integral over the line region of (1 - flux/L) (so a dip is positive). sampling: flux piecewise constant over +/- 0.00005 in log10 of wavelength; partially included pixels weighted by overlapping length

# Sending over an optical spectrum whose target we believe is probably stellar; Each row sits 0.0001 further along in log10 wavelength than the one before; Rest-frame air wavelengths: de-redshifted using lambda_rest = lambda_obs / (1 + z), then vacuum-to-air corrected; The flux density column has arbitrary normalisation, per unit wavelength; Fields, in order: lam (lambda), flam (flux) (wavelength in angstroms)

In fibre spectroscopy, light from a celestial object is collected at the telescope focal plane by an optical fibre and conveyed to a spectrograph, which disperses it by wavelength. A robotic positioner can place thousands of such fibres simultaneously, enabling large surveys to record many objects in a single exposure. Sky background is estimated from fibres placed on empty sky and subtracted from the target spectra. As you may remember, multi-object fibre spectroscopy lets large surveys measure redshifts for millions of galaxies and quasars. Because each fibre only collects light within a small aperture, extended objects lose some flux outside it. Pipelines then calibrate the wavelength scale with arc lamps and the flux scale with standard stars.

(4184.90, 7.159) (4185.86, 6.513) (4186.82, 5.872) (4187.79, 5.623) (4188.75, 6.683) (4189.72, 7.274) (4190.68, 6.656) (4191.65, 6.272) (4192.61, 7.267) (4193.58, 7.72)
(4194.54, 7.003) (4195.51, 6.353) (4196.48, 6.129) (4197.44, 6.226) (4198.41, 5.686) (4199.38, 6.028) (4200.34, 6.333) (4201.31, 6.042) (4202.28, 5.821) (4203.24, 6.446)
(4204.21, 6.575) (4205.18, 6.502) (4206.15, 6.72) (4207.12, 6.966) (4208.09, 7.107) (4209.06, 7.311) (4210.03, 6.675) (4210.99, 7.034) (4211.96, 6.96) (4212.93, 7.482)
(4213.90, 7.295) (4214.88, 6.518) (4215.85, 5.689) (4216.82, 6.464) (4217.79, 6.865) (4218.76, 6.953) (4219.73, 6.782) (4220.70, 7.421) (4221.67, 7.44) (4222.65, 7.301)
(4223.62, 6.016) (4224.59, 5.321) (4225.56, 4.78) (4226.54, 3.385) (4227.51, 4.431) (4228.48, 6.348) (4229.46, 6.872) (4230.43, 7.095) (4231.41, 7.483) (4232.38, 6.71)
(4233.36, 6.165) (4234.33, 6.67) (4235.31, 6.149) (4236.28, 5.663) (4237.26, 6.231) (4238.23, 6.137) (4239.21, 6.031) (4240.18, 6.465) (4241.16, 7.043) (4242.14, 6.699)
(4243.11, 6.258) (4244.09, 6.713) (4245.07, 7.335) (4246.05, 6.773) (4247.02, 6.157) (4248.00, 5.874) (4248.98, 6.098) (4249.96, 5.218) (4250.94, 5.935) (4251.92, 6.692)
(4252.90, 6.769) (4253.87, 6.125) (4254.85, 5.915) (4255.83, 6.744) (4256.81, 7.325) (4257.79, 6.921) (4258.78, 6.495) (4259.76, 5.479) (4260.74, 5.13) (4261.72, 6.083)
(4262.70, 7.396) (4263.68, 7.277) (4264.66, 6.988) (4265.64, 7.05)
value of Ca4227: 1.1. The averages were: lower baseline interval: 6.79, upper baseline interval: 6.37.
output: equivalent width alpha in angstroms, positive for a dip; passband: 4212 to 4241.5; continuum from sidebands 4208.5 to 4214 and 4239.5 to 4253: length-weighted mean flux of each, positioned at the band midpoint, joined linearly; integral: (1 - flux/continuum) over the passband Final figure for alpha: 1.9 angstroms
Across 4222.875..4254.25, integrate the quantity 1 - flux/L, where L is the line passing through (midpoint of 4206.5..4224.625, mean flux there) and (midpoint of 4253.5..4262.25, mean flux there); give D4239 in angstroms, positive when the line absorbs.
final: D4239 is 1.6 angstroms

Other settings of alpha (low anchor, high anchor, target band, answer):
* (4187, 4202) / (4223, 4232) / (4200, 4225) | -2.5 angstroms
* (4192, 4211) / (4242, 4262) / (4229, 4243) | -0.3 angstroms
